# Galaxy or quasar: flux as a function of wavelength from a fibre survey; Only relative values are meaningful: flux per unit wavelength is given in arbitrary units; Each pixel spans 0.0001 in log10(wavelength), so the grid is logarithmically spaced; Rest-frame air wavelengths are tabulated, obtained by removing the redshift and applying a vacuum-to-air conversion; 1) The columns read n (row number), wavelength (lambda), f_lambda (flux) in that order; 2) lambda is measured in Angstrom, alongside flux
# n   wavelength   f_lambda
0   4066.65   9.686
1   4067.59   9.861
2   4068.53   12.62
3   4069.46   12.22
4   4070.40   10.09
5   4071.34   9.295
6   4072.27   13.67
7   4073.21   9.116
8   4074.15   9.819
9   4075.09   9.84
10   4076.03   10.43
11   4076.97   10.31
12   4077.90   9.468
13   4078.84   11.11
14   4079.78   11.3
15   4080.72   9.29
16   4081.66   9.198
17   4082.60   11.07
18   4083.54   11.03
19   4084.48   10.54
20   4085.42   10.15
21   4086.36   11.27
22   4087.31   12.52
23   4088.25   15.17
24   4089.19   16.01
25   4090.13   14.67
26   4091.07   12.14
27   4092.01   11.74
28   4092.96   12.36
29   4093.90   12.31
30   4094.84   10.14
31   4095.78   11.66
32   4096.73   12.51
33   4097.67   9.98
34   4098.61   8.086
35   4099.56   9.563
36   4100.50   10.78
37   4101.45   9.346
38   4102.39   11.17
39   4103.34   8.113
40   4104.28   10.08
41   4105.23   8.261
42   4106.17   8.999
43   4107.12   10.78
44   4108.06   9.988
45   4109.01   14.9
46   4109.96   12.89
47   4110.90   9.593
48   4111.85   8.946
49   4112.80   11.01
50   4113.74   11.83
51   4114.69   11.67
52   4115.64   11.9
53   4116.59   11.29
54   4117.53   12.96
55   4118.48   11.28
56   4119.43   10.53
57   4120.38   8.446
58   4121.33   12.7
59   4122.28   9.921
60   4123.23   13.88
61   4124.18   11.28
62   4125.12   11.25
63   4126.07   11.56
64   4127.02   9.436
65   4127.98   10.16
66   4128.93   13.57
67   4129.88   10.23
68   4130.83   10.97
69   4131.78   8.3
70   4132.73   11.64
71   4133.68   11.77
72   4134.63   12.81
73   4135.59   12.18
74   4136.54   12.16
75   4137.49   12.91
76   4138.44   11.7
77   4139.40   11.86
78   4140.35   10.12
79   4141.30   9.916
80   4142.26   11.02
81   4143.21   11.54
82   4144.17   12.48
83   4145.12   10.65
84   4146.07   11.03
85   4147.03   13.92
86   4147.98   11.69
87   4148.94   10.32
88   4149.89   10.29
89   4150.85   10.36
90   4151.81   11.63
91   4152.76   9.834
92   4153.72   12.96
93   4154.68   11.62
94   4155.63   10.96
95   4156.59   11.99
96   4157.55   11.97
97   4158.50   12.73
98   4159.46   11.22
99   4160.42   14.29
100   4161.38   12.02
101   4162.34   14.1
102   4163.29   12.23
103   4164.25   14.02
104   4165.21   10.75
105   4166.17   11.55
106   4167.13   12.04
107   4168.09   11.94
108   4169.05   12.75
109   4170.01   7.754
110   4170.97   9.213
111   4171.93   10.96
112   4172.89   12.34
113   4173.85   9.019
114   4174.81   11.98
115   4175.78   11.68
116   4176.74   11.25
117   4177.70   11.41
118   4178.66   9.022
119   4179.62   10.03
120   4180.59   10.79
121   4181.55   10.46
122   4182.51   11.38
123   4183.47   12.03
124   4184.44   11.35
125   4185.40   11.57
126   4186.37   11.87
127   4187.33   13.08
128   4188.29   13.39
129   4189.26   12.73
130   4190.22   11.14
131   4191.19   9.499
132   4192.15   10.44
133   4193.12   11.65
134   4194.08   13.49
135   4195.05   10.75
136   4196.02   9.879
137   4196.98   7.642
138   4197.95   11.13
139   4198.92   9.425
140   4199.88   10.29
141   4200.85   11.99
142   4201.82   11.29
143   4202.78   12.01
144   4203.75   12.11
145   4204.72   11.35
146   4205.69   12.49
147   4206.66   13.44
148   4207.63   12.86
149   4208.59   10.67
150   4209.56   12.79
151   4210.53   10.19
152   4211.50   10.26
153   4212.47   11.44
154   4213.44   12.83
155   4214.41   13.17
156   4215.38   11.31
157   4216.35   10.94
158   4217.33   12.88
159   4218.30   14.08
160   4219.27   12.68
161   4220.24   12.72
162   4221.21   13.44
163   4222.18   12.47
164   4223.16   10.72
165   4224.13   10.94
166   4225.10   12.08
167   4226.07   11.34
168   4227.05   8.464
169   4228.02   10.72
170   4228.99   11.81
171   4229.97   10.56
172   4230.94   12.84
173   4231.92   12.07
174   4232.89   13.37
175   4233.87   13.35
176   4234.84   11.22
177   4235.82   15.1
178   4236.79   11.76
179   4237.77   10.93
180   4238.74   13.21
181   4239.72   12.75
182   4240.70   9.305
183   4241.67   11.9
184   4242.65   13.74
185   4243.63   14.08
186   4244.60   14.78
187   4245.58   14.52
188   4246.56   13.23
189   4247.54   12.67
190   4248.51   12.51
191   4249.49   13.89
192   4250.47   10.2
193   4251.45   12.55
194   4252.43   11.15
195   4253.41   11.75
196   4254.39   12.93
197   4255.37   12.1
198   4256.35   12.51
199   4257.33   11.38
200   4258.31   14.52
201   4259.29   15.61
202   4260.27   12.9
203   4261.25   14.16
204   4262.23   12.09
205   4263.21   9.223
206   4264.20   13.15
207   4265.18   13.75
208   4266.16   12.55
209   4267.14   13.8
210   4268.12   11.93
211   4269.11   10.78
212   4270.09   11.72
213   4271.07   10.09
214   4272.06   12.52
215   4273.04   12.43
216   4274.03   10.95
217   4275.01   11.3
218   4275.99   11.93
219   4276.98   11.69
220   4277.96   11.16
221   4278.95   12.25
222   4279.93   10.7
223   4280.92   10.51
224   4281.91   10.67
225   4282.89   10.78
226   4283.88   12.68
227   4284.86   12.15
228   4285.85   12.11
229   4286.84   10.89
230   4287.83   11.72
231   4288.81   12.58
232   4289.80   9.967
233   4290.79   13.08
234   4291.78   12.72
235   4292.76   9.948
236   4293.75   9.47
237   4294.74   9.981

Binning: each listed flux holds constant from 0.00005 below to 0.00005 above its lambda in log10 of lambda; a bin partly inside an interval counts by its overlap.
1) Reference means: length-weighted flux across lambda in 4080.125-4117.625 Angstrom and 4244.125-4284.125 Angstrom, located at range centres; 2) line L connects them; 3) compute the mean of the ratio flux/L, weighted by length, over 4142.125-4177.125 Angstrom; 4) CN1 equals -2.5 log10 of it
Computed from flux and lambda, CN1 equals 0.00 mag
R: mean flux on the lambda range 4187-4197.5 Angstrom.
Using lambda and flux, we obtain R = 11.2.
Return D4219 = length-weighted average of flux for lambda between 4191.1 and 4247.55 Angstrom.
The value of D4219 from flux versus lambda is 11.9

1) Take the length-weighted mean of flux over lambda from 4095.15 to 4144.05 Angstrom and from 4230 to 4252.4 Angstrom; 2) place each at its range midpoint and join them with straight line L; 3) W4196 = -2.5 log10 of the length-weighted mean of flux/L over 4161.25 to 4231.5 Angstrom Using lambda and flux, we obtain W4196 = 0.05 mag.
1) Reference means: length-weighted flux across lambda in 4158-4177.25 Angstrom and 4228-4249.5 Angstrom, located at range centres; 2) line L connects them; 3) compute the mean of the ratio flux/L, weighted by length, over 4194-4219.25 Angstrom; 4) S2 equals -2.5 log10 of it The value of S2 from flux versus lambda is 0.06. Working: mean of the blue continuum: 11.7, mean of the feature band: 11.6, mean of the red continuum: 12.6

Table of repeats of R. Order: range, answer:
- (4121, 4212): 11.4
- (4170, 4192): 11.1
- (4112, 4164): 11.5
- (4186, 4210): 11.5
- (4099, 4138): 11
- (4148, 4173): 11.6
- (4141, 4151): 11.2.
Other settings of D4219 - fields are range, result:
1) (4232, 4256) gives 12.6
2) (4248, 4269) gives 12.6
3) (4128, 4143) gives 11.4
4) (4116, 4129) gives 11.2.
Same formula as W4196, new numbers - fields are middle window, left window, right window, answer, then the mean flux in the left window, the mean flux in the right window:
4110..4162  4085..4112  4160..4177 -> 0.005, 11.2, 11.7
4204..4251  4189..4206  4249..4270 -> -0.042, 11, 12.5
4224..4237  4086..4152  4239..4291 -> 0.011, 11.3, 12.2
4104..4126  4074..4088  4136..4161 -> 0.001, 10.6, 11.6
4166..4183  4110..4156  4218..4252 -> 0.082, 11.3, 12.3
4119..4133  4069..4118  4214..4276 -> 0.036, 11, 12.3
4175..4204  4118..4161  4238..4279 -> 0.063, 11.4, 12.4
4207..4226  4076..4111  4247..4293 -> -0.027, 11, 12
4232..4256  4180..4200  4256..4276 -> -0.054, 11.2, 12.4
